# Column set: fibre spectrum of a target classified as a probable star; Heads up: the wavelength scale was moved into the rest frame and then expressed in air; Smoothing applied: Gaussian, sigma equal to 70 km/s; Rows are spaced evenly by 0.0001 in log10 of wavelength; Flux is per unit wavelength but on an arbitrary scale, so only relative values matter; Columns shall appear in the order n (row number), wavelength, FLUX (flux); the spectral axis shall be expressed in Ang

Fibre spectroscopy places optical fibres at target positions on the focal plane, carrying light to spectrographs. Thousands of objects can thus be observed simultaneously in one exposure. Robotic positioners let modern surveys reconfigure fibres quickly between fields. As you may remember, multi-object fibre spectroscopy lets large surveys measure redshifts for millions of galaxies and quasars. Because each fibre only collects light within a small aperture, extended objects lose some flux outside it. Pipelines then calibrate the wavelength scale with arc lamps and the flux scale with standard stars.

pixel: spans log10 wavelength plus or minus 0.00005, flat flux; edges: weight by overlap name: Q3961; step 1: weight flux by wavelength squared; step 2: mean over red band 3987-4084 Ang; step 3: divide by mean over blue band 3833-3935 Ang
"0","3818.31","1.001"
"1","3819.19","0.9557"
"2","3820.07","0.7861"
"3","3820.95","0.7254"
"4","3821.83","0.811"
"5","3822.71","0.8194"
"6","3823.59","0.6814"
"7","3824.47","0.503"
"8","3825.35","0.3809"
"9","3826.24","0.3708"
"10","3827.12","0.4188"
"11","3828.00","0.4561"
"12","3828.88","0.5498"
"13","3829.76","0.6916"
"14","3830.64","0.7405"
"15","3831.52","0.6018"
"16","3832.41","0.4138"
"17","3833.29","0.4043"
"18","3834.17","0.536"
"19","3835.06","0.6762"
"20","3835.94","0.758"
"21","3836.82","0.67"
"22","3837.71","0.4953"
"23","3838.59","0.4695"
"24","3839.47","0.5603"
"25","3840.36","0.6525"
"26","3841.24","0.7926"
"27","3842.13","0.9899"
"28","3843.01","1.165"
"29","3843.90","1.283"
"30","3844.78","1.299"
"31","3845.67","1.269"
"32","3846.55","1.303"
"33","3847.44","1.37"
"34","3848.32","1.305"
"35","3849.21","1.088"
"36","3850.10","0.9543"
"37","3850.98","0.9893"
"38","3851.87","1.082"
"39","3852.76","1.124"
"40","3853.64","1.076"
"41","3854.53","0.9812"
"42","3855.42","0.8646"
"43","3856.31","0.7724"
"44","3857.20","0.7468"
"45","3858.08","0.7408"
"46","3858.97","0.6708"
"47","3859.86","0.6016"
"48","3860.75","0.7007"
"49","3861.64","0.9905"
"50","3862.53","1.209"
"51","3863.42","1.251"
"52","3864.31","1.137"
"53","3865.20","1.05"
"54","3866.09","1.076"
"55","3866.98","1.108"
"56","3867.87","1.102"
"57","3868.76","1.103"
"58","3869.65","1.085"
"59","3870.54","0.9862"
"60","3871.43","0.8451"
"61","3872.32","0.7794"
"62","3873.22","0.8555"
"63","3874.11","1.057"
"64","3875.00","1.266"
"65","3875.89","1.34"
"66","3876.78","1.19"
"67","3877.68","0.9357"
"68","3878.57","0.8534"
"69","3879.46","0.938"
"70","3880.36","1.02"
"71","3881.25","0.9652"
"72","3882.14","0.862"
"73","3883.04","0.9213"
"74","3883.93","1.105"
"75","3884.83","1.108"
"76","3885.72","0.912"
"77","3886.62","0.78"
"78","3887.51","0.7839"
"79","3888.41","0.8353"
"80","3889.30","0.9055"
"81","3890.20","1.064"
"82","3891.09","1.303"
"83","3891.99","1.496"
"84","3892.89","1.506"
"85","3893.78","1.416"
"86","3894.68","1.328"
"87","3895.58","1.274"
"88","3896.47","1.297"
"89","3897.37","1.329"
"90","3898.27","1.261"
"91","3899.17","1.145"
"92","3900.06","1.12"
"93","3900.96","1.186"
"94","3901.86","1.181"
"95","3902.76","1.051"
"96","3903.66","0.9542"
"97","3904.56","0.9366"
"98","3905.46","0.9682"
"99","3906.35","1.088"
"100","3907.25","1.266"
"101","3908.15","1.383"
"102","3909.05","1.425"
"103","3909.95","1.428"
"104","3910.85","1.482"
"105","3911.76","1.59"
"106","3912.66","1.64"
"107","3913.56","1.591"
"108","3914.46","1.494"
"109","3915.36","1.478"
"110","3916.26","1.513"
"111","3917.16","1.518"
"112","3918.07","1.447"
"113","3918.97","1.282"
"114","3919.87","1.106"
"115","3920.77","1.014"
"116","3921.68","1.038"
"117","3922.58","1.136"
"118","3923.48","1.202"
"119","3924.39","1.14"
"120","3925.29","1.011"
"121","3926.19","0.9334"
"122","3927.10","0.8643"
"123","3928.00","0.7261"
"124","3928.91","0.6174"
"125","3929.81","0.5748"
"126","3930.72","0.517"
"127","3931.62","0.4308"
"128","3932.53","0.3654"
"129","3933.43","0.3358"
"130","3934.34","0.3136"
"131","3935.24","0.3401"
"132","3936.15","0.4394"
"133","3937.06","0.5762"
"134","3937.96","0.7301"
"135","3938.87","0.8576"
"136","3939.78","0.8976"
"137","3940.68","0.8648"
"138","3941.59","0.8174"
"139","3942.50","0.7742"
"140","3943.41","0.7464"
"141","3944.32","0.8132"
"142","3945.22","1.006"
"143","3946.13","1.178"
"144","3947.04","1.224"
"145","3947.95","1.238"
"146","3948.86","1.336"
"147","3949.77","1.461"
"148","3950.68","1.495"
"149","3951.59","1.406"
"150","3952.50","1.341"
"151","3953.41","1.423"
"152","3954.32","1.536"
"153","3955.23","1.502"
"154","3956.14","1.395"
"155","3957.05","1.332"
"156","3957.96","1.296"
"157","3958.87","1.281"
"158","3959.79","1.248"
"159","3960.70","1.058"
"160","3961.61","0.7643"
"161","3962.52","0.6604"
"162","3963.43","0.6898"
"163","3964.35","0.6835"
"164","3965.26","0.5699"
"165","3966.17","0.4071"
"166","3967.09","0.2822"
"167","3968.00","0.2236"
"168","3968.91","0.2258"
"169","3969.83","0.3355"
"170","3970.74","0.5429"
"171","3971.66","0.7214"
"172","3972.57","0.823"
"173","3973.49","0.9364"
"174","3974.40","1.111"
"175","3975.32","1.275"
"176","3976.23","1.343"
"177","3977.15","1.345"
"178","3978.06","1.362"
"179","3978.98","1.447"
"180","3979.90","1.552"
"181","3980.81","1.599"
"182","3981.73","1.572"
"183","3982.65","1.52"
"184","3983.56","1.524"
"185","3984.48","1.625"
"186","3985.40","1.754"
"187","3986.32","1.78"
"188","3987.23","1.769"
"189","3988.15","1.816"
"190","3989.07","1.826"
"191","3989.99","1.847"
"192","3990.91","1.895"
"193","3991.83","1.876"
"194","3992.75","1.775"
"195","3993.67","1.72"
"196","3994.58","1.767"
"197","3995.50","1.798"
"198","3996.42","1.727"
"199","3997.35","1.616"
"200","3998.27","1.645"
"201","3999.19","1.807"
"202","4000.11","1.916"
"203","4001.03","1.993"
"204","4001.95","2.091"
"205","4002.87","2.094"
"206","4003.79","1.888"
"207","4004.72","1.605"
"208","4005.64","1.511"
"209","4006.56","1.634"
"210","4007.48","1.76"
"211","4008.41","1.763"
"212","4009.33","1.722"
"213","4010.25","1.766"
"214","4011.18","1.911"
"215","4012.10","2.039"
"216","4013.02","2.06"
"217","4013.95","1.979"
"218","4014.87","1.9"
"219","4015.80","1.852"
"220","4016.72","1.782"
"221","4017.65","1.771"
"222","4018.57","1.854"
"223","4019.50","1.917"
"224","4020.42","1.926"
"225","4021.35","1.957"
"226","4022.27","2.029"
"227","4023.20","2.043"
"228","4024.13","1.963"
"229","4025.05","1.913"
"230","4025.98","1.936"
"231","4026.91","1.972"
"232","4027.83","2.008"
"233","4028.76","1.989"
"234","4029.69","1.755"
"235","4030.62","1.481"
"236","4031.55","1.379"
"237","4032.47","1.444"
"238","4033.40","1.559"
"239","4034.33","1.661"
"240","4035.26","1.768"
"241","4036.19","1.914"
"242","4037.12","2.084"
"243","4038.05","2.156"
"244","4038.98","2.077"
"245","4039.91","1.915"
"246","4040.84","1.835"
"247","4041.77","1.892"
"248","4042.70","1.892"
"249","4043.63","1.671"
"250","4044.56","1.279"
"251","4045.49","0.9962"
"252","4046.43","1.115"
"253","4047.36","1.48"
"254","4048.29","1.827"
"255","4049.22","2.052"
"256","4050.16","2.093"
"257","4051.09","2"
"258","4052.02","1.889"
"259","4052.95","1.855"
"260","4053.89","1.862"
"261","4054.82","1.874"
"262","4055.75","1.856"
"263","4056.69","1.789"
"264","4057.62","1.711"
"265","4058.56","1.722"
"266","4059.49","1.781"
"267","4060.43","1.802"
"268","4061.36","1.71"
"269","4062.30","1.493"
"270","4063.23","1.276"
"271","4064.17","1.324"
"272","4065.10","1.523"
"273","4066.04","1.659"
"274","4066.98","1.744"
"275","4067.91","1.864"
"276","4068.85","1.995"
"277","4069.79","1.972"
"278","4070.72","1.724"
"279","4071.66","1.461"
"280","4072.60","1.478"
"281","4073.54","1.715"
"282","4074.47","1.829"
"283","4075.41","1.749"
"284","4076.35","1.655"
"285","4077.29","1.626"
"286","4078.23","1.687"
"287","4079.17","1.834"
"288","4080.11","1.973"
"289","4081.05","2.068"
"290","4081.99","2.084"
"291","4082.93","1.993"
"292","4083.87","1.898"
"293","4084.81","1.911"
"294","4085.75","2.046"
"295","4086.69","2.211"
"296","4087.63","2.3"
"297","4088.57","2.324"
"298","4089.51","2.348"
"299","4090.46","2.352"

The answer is 1.9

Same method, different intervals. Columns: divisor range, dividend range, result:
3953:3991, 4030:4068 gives 1.51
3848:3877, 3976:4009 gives 1.83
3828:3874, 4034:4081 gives 2.15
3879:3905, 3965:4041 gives 1.56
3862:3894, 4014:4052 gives 1.85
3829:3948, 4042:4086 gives 1.91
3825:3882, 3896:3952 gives 1.22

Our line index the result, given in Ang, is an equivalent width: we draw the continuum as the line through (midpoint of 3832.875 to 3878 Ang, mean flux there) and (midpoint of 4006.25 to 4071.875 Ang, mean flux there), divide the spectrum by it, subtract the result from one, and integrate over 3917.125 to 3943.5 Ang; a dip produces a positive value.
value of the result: 9.7 Ang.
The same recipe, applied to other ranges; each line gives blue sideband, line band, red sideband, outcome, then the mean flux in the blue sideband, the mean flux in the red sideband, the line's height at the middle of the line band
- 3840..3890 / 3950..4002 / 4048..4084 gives 4.2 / 1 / 1.78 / 1.43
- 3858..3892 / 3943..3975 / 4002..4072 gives 9.5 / 0.995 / 1.79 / 1.4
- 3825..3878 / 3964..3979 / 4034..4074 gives 6.6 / 0.891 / 1.74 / 1.39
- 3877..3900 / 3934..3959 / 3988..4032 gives 6.9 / 1.1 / 1.84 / 1.45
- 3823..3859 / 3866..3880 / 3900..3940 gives -2.2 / 0.804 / 1.03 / 0.894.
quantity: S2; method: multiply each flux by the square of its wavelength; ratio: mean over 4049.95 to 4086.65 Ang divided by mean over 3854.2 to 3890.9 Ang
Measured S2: 2.04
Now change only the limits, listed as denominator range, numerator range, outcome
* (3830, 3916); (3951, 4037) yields 1.56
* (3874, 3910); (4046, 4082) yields 1.69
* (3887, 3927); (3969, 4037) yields 1.42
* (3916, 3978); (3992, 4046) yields 2.01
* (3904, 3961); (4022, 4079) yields 1.71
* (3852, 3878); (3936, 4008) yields 1.38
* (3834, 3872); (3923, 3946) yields 0.79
